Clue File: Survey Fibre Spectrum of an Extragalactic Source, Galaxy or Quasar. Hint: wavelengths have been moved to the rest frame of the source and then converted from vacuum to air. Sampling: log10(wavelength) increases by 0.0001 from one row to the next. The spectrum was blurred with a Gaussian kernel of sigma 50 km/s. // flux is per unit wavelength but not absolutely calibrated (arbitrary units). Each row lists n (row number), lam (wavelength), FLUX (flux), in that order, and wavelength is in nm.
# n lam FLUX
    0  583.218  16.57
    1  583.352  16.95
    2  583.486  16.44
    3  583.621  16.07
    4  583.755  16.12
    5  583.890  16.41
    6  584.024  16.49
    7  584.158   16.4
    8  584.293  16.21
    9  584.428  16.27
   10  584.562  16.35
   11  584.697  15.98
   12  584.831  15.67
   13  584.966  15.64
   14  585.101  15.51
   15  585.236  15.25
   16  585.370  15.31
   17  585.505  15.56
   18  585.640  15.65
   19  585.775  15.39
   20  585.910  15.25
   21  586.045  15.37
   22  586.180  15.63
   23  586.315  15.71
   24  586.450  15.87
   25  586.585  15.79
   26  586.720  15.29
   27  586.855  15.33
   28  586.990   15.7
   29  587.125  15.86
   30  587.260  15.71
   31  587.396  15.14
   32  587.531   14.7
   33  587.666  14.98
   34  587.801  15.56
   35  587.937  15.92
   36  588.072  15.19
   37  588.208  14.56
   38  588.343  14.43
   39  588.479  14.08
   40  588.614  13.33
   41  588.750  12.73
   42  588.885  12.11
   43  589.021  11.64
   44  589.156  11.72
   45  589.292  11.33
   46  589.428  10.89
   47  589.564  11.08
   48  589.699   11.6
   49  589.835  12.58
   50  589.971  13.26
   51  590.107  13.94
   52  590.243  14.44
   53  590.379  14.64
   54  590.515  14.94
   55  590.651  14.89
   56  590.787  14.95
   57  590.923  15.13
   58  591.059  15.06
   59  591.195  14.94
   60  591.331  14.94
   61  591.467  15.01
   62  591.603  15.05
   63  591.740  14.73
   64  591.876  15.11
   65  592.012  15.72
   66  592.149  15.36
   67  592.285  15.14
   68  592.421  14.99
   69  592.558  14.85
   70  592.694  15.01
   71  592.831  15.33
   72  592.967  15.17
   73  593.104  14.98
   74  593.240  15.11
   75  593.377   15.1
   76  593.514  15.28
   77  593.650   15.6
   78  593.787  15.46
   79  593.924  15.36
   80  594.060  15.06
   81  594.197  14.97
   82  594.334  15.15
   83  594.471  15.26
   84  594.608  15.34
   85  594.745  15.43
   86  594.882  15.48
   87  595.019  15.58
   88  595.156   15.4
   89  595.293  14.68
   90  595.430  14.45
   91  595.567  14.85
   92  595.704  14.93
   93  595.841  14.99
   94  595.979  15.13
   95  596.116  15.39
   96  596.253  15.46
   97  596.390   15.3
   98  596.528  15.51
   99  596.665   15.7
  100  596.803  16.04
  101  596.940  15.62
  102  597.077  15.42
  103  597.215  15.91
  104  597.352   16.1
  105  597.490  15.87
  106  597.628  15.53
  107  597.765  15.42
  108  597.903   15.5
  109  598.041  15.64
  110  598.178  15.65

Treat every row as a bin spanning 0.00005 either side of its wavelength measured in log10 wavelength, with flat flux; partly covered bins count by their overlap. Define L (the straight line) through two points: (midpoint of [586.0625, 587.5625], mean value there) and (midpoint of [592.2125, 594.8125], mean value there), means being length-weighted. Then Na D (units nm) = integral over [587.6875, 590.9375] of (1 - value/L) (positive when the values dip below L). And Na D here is 0.40 nm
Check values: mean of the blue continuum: 15.5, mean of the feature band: 13.5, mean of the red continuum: 15.2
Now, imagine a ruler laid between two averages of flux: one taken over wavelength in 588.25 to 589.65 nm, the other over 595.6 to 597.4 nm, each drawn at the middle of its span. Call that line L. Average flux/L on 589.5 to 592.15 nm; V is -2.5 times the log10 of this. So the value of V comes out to -0.09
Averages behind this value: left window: 12.4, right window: 15.5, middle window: 14.3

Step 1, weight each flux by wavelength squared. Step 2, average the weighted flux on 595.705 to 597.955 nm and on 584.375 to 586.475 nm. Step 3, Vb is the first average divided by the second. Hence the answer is 1.03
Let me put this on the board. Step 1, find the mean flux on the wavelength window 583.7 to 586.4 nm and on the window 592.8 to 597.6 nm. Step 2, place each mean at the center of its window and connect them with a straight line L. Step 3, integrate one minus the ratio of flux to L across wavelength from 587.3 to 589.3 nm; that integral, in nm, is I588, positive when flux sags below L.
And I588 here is 0.22 nm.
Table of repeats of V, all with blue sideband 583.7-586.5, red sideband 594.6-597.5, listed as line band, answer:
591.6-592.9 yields 0.03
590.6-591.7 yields 0.04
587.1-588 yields 0.02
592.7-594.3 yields 0.02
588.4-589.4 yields 0.26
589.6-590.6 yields 0.15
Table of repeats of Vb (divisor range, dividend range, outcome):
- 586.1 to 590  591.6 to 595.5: 1.10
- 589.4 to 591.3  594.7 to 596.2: 1.11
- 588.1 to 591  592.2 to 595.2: 1.16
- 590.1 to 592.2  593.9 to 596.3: 1.03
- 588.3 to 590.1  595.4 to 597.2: 1.27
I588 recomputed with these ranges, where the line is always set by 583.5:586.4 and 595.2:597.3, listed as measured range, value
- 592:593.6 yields 0.03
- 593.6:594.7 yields 0.01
